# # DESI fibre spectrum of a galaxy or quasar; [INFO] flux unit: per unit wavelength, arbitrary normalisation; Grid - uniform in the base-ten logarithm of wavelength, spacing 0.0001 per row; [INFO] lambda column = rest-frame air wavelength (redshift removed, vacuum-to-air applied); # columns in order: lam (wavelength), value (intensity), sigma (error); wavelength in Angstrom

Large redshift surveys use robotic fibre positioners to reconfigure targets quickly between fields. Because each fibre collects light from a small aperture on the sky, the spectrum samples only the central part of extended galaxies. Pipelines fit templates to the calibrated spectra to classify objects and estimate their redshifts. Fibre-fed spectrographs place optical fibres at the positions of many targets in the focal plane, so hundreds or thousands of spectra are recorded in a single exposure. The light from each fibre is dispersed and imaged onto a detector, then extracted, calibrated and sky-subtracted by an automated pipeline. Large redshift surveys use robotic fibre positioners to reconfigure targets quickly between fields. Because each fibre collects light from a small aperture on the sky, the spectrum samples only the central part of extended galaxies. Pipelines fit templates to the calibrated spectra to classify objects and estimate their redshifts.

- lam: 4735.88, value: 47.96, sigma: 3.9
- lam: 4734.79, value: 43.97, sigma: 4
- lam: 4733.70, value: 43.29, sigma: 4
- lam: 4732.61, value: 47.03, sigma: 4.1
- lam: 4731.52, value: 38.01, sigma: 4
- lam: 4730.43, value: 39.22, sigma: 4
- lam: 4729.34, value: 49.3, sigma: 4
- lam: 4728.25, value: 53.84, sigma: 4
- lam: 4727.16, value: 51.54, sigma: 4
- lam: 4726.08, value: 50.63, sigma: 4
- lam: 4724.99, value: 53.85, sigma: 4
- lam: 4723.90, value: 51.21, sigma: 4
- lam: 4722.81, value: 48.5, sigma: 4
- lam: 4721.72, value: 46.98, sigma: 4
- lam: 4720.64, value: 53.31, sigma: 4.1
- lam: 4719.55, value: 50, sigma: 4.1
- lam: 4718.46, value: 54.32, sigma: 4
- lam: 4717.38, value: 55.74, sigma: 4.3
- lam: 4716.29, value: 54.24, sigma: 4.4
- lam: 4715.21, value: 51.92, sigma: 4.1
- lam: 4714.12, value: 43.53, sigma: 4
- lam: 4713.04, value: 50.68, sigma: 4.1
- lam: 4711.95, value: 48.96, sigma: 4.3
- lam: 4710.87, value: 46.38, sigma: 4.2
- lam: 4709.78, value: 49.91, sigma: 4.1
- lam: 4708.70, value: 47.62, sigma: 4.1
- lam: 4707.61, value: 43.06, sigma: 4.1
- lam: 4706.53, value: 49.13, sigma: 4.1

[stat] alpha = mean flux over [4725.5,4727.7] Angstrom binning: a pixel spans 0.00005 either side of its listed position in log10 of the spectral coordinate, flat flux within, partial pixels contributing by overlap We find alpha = 51.3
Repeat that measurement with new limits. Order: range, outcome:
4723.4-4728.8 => 52.2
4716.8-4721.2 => 53.4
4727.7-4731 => 47.3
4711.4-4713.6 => 49.9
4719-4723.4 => 49.7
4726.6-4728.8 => 52.8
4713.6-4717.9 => 51.3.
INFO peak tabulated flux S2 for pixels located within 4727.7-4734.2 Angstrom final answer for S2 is 53.84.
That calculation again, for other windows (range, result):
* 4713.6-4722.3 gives 55.74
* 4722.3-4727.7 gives 53.85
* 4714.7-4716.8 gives 54.24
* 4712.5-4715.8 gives 51.92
